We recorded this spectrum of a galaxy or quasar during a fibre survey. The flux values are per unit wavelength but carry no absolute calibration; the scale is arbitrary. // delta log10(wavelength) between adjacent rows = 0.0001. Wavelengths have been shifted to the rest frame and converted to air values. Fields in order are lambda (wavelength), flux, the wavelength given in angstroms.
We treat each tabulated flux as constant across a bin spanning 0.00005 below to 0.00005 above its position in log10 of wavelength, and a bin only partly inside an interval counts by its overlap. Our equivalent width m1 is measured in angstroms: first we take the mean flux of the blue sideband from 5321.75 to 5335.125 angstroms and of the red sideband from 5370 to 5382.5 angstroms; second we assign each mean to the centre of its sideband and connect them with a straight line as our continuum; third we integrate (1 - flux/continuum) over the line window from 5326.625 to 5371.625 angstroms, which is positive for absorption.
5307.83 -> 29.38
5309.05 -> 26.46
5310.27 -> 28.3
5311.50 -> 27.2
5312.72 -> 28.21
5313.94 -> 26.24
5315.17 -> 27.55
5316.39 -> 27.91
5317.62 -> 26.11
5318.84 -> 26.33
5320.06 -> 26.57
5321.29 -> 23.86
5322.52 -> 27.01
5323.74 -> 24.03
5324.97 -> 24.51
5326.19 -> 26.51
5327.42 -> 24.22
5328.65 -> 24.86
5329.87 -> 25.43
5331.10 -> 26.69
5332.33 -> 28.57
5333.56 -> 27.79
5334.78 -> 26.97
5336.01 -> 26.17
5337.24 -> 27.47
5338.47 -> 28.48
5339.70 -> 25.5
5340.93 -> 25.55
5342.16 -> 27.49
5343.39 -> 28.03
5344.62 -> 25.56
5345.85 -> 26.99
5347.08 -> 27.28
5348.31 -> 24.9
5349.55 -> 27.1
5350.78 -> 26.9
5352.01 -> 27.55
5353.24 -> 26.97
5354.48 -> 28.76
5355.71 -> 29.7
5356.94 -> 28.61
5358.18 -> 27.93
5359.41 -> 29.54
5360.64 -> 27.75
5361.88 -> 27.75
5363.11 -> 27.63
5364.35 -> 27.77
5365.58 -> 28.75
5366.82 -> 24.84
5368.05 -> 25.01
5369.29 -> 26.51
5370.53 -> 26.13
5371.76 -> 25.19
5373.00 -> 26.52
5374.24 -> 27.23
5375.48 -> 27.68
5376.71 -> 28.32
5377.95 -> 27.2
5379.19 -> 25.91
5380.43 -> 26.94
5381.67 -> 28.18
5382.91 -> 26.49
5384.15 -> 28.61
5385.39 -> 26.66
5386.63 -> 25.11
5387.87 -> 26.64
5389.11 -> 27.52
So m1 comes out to -1.0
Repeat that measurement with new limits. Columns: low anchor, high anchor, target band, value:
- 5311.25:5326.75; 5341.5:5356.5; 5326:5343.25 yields 0.1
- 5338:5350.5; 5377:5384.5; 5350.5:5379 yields -0.4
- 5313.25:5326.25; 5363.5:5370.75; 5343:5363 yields -0.9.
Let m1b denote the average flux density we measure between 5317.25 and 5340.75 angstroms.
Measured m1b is 26.2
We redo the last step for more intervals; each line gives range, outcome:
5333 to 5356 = 27.1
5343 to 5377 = 27.2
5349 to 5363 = 28.1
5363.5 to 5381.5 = 26.8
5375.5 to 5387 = 27.1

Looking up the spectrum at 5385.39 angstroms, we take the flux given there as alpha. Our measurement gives 26.66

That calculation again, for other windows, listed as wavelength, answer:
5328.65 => 24.86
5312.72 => 28.21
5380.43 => 26.94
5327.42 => 24.22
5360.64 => 27.75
